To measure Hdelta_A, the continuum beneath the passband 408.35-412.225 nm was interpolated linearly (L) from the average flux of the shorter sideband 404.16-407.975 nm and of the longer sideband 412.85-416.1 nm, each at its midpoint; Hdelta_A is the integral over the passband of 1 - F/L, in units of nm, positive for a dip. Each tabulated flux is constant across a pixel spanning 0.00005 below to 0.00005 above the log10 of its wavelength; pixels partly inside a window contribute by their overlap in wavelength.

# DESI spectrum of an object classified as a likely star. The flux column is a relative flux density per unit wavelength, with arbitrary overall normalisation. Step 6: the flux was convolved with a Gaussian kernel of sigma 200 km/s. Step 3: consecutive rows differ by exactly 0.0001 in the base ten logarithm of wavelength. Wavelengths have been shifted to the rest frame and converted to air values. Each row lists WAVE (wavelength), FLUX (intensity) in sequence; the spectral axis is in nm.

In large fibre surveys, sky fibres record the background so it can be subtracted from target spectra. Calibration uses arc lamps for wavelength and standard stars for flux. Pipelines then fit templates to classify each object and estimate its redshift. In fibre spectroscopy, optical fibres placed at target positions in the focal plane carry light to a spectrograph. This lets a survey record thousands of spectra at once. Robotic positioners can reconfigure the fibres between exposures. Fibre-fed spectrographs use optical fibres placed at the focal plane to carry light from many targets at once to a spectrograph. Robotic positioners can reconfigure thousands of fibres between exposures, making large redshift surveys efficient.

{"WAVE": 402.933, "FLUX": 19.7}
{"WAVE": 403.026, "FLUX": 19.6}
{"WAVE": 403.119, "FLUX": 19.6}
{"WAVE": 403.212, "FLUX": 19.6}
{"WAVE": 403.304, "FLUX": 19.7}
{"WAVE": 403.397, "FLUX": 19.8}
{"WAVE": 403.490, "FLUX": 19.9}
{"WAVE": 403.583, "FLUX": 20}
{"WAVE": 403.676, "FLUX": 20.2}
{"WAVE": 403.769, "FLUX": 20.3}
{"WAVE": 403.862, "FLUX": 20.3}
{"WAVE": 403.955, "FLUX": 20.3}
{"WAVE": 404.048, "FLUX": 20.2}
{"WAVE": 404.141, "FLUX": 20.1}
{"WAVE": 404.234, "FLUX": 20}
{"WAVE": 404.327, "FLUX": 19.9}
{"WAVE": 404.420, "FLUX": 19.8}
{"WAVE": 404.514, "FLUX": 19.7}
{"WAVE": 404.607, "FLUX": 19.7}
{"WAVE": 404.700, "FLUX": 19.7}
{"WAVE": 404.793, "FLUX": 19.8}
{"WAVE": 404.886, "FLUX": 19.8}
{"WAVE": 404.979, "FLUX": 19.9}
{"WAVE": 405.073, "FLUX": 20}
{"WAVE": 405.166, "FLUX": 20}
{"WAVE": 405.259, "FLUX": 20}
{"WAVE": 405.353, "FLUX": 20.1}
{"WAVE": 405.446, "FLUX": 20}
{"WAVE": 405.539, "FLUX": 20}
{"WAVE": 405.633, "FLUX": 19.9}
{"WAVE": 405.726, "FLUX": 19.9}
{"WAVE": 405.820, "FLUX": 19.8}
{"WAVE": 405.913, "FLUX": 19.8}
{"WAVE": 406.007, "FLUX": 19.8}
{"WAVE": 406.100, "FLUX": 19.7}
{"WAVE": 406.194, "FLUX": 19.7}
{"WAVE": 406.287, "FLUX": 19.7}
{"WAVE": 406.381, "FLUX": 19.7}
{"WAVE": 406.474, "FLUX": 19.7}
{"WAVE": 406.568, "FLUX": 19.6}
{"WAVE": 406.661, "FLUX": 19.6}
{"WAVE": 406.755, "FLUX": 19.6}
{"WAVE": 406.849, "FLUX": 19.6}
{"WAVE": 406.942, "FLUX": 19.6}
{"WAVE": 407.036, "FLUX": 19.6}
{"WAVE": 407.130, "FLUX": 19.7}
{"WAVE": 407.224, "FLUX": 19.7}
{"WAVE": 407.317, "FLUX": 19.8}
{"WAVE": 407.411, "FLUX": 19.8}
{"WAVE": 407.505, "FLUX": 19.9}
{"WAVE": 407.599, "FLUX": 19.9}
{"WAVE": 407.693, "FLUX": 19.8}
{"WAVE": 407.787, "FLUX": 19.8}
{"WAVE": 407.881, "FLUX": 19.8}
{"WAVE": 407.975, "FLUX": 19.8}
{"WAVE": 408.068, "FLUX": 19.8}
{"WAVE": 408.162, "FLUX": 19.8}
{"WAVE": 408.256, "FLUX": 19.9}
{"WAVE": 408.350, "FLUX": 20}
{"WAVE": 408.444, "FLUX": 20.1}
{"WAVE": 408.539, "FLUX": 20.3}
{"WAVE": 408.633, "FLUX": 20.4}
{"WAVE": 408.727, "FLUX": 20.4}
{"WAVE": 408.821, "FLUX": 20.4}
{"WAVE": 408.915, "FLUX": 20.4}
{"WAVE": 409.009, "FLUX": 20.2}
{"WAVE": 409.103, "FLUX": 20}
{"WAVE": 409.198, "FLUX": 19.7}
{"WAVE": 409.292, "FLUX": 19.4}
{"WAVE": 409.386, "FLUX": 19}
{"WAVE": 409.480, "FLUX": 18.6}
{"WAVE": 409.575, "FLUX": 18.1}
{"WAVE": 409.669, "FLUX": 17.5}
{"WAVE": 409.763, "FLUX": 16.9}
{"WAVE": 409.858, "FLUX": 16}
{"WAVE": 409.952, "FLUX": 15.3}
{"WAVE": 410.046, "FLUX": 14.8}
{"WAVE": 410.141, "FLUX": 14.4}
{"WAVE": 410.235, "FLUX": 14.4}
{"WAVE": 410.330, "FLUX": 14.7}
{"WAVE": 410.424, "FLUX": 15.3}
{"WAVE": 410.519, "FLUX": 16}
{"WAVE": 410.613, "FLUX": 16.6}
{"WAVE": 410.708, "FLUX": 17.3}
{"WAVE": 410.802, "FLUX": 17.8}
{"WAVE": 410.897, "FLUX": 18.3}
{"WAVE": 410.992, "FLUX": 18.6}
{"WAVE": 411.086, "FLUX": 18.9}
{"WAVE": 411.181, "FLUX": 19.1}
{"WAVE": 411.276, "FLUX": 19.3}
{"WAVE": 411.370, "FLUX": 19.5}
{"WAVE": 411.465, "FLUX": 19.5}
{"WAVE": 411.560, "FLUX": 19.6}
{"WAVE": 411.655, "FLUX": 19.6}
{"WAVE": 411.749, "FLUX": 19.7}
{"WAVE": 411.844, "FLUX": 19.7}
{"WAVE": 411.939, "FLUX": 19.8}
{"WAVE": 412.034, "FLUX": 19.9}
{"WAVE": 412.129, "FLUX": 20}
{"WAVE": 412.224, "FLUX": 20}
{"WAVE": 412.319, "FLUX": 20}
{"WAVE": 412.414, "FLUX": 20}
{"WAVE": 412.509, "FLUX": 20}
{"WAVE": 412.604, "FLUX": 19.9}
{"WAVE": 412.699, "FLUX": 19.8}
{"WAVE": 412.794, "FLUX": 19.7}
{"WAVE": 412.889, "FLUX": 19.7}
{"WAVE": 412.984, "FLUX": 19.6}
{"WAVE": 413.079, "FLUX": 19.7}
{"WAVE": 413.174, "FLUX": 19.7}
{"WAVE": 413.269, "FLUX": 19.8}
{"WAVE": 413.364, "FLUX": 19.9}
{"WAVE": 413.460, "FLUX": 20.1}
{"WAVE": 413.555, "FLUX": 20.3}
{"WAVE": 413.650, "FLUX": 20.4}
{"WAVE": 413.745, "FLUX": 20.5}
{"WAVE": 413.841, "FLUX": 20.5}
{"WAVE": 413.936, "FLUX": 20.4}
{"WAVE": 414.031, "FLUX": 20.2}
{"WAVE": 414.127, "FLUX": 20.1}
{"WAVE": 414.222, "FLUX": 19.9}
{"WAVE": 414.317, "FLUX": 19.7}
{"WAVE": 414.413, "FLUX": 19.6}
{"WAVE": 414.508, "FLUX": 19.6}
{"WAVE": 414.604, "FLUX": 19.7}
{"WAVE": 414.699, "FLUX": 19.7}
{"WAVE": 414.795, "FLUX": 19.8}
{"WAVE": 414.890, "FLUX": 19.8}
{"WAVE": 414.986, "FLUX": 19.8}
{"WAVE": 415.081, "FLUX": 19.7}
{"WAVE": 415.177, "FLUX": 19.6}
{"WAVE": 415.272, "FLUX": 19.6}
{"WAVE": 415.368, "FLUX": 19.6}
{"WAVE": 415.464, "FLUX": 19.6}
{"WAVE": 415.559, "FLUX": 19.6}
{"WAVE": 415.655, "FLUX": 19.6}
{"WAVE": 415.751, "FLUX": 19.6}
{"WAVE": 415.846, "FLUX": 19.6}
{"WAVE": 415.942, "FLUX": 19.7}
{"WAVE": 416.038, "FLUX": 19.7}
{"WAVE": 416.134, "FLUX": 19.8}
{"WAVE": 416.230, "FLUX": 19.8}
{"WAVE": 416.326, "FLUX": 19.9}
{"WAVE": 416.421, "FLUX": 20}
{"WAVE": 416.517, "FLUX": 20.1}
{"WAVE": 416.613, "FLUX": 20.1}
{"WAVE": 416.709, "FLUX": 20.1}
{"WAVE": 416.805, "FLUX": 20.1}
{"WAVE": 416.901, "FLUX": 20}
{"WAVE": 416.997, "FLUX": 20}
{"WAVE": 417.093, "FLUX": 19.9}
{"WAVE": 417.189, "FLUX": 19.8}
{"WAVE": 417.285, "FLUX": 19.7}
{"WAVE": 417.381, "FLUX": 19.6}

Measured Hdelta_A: 0.27 nm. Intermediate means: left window 19.8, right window 19.8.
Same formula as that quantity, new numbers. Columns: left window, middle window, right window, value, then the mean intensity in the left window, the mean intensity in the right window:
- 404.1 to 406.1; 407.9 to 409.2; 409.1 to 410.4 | -0.177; 19.9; 16.9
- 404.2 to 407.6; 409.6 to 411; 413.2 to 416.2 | 0.254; 19.8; 19.9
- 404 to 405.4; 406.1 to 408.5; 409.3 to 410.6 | -0.216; 19.9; 16.3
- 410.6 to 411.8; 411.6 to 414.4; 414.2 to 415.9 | -0.106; 18.8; 19.7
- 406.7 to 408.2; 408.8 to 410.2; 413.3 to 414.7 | 0.132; 19.7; 20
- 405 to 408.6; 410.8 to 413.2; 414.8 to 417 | 0.032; 19.8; 19.8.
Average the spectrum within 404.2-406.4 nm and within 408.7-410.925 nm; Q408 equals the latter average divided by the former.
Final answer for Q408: 0.88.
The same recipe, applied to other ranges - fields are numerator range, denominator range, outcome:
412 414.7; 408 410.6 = 1.10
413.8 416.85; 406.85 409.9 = 1.02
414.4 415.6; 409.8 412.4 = 1.10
